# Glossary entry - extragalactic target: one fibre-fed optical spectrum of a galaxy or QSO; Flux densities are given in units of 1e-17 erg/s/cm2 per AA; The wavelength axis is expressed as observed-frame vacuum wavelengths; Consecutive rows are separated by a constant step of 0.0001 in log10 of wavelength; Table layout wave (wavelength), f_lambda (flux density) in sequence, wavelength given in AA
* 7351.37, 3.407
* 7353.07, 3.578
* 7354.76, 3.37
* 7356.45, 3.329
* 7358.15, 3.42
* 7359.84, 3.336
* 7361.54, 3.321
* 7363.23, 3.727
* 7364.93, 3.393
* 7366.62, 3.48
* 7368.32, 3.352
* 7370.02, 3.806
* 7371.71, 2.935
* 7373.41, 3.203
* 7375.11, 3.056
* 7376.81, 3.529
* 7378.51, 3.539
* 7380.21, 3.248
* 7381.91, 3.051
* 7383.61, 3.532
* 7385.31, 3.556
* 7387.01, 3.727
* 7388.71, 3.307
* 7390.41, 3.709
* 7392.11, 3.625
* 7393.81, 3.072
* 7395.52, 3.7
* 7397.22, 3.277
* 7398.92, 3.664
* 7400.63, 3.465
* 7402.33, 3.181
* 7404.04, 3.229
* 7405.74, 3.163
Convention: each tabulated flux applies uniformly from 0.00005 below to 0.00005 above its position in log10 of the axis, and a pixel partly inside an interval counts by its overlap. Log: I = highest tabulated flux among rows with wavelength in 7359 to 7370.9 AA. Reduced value 3.806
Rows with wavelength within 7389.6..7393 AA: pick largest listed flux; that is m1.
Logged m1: 3.709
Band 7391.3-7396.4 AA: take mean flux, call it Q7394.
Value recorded 3.46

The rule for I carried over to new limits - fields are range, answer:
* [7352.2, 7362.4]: 3.578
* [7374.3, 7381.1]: 3.539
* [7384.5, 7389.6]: 3.727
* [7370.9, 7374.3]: 3.203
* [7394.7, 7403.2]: 3.7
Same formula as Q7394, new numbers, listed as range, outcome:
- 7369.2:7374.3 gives 3.31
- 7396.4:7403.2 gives 3.4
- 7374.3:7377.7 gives 3.3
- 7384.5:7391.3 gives 3.58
